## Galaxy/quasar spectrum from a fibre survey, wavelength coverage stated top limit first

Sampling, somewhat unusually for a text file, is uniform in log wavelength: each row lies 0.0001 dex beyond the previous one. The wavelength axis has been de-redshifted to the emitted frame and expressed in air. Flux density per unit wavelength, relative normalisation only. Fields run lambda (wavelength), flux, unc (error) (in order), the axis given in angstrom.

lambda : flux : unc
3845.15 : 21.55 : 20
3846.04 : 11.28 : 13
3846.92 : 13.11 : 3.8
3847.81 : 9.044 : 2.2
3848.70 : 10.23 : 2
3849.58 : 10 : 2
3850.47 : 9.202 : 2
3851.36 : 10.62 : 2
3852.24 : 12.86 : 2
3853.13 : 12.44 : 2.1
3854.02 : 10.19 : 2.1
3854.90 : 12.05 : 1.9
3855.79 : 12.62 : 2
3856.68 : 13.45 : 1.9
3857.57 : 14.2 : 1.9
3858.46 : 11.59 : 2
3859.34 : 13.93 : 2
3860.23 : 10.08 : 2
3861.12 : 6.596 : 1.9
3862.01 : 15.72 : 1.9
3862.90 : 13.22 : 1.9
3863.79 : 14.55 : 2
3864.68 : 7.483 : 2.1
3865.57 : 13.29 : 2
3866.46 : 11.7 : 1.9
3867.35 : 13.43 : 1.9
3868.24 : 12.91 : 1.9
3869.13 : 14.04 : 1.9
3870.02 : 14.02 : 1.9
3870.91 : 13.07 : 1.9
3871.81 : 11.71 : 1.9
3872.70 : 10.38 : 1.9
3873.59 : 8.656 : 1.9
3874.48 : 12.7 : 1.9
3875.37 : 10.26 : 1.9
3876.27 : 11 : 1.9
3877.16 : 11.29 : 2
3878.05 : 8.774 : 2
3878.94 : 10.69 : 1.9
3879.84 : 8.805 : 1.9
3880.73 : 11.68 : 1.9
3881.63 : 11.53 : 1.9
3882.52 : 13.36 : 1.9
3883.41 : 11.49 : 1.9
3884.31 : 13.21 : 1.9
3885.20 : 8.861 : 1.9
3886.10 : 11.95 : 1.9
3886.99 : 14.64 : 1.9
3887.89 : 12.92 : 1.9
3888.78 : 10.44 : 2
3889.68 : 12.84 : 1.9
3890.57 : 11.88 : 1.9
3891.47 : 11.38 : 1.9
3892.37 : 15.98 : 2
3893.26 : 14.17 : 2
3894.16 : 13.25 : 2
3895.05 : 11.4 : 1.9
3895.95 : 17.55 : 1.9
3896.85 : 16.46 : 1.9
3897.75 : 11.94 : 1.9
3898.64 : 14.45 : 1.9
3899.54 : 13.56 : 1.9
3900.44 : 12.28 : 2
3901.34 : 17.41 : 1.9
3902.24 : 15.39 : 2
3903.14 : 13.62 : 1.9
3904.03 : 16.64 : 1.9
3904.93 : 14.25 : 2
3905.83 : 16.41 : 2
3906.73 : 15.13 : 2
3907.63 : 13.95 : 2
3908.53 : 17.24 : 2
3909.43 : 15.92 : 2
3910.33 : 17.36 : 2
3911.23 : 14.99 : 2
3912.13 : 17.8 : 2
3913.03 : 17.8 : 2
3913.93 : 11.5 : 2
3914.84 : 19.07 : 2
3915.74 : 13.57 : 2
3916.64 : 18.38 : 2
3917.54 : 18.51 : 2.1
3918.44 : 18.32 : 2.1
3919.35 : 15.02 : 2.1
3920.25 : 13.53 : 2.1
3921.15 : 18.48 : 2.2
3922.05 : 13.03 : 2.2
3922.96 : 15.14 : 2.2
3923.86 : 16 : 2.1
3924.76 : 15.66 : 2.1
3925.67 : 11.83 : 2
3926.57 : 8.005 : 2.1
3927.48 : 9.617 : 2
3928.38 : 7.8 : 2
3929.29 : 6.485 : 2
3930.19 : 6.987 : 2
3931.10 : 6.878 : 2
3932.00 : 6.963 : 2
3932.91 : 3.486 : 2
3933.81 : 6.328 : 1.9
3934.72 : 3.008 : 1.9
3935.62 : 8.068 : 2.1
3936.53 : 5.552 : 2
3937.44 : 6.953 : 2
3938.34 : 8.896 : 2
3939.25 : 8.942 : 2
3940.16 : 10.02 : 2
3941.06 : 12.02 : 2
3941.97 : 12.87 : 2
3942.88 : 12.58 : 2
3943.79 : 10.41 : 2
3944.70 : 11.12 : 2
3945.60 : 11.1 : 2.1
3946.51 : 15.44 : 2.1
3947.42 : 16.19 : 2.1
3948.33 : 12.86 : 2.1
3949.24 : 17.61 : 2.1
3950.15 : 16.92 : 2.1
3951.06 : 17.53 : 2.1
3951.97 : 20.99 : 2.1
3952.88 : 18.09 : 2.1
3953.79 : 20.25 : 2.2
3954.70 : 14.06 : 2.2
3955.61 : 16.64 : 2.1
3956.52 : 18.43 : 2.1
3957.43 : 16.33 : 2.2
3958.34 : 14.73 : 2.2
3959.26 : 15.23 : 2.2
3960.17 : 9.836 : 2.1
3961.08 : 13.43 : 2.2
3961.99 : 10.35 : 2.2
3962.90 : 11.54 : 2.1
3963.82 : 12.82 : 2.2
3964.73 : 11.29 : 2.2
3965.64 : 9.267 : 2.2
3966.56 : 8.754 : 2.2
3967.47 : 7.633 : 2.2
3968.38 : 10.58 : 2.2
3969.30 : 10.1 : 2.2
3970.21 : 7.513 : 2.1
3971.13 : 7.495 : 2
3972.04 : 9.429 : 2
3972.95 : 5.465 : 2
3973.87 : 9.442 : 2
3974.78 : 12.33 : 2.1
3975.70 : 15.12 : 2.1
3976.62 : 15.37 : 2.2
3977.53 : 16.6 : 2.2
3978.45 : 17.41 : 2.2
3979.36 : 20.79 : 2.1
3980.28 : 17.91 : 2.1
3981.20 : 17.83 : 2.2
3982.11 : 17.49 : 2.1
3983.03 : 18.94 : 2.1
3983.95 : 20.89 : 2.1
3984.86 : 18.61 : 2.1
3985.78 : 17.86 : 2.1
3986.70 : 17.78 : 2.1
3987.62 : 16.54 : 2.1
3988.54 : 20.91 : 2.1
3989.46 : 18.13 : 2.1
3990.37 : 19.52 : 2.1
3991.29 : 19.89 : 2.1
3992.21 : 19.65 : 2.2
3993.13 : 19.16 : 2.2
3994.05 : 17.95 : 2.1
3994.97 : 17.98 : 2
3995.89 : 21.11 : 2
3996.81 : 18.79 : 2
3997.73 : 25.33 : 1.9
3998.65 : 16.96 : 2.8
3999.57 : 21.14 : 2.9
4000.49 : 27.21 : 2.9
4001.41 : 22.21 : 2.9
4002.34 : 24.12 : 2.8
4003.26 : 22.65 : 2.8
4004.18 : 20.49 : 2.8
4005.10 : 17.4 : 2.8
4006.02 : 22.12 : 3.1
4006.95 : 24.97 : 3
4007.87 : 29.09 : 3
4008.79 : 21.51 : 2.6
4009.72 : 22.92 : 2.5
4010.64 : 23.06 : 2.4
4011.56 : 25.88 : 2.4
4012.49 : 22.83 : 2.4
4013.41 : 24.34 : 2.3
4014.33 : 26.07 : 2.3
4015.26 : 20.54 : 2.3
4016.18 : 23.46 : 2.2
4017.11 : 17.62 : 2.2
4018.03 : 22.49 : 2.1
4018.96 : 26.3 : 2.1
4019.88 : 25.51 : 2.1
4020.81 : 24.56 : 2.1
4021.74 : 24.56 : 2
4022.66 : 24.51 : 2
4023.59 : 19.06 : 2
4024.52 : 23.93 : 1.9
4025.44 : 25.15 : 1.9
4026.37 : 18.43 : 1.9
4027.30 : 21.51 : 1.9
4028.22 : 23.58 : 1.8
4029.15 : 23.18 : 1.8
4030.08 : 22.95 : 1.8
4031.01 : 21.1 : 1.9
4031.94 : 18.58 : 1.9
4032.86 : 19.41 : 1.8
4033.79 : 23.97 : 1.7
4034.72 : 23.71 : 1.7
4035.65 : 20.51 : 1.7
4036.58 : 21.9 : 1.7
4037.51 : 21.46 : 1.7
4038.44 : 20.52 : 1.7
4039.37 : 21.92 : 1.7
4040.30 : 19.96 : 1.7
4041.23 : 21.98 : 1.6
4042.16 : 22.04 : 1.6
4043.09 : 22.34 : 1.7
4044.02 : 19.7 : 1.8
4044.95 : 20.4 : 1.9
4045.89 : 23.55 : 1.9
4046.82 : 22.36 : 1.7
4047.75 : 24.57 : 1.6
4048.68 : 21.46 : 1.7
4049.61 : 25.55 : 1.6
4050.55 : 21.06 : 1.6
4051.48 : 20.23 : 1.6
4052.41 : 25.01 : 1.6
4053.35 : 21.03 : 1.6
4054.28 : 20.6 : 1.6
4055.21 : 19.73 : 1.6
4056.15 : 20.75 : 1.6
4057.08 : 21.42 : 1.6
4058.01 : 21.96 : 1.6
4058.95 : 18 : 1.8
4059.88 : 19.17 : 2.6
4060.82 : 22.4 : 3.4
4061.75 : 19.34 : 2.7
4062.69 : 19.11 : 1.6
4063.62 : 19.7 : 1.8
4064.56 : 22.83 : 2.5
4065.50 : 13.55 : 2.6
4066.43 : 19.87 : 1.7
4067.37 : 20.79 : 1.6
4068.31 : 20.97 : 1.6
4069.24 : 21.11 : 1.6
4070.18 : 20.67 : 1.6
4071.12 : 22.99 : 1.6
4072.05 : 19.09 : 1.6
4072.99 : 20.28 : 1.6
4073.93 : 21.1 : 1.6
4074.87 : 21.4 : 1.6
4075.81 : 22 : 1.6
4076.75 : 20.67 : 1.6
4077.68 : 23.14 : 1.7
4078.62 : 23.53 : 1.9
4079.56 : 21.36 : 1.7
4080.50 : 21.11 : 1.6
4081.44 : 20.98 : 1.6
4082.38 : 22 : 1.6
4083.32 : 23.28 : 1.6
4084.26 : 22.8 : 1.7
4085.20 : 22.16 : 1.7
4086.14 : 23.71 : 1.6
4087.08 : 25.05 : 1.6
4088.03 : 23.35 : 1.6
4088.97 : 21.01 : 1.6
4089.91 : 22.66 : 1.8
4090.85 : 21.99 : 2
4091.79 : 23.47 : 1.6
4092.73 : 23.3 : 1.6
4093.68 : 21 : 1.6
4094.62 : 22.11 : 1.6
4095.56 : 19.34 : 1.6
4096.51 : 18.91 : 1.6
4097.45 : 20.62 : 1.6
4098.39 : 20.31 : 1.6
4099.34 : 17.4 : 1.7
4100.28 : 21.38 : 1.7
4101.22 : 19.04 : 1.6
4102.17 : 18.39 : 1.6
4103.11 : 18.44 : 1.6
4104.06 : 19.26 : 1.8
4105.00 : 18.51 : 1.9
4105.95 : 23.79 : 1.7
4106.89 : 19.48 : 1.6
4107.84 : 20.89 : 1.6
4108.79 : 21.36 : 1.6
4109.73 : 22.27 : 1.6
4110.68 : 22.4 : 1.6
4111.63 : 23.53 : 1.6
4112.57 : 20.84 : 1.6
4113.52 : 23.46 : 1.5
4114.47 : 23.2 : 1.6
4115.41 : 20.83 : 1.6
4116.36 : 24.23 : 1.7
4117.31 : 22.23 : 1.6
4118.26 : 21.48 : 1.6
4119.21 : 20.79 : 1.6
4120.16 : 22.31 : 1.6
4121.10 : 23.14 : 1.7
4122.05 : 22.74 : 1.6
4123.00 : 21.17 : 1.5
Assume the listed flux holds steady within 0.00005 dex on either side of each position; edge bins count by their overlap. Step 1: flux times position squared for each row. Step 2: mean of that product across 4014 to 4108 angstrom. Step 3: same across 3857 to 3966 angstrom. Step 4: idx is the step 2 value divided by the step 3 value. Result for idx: 1.8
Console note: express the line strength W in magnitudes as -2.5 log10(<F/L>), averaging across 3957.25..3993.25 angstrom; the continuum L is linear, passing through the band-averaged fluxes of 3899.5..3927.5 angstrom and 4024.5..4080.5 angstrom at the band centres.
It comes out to 0.24 mag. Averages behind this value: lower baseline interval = 15.3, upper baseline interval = 21.3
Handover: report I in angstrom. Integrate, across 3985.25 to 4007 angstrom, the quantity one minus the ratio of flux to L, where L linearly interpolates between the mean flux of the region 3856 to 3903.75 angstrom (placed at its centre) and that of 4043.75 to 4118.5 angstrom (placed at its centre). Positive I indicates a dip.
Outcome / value -3.4 angstrom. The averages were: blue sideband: 12.5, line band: 20.3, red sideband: 21.3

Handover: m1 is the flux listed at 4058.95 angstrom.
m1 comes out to 18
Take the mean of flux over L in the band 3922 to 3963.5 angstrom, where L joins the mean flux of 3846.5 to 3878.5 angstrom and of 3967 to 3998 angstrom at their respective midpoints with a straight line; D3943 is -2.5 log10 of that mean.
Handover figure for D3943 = 0.22 mag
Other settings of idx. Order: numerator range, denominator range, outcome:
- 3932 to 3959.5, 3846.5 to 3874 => 1.12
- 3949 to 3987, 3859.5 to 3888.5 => 1.29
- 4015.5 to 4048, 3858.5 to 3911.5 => 1.84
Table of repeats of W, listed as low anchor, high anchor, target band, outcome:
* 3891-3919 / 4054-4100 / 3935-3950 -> 0.419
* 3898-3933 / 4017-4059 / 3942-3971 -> 0.224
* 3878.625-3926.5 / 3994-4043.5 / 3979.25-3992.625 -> 0.070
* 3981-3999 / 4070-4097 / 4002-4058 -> -0.106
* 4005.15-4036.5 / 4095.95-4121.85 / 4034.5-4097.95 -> 0.025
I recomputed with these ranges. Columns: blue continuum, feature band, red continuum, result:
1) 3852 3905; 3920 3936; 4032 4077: 5.4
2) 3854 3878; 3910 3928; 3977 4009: 0.3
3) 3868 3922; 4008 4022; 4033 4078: -3.1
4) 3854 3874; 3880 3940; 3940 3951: 0.7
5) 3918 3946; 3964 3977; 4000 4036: 4.9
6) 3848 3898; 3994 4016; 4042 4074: -4.8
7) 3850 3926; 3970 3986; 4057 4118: 2.0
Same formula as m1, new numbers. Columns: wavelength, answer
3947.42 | 16.19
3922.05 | 13.03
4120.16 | 22.31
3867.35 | 13.43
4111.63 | 23.53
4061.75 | 19.34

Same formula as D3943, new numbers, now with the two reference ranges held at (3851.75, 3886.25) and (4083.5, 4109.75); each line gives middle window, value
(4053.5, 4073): -0.025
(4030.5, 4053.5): -0.154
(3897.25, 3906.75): -0.116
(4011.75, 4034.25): -0.245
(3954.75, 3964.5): 0.120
